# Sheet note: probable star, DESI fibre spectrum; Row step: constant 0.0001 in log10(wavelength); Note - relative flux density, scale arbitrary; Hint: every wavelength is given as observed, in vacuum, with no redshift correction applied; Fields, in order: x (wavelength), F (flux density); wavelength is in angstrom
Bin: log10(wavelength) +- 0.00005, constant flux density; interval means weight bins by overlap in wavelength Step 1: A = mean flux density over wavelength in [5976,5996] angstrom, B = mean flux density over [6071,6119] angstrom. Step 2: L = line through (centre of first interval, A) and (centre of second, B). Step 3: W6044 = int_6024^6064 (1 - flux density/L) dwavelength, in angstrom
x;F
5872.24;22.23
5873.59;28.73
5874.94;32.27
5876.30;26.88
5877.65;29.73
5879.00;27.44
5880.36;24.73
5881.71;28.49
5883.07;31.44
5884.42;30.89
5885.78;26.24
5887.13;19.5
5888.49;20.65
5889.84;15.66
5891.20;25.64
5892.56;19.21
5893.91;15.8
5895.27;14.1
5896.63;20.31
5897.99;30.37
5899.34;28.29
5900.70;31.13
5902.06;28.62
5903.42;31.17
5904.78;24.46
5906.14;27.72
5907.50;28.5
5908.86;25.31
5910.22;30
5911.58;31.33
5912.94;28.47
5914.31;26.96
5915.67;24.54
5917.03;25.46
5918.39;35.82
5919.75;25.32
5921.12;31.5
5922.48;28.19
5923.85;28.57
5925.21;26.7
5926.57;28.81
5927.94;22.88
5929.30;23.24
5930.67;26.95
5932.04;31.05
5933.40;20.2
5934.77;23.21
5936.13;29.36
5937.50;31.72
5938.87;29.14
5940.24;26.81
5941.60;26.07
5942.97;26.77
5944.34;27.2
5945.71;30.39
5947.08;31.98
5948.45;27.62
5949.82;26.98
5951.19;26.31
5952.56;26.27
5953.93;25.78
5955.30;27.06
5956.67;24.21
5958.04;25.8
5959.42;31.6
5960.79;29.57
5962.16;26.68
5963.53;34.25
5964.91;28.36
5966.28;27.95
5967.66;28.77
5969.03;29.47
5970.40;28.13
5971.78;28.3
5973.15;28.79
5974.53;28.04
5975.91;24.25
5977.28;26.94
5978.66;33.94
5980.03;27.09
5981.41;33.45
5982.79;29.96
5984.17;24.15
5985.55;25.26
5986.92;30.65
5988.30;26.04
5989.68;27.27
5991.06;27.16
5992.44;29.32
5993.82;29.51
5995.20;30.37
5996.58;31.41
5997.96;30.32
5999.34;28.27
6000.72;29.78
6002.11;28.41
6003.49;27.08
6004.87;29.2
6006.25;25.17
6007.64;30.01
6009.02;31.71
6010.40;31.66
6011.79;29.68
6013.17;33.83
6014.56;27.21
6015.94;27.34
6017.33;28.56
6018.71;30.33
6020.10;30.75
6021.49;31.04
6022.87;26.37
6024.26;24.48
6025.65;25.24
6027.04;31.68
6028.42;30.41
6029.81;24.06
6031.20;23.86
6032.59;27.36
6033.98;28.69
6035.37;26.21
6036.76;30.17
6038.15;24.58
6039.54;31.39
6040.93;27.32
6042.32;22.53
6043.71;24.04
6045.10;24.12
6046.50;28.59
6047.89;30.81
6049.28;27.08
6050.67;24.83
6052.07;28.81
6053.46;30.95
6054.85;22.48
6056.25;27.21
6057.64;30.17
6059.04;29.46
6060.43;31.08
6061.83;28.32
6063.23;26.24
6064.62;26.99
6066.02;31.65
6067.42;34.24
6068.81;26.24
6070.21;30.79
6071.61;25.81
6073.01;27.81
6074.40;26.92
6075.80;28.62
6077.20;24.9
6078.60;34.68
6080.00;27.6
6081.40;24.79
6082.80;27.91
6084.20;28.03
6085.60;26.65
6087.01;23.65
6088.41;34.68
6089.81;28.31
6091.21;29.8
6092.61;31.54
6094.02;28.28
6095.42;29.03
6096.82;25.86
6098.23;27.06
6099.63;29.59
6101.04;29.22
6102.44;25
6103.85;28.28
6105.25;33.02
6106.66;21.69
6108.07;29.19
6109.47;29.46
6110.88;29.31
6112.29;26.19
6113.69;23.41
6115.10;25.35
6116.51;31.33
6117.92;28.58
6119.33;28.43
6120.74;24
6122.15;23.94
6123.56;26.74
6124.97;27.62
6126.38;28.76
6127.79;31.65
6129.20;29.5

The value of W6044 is 1.28 angstrom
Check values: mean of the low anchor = 28.5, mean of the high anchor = 28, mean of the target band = 27.3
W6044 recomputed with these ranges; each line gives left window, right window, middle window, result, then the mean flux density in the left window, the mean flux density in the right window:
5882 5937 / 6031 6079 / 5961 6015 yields -3.7 angstrom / 26.1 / 27.9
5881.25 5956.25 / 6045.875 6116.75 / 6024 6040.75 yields 0.2 angstrom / 26.6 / 28.2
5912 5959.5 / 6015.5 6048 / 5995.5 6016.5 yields -1.5 angstrom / 27.4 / 27.4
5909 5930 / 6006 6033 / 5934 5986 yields 0.0 angstrom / 27.8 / 28.6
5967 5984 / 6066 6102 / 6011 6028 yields -0.1 angstrom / 28.8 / 28.5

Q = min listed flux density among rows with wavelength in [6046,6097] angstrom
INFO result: 22.48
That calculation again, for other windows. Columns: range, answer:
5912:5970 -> 20.2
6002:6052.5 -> 22.53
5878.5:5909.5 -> 14.1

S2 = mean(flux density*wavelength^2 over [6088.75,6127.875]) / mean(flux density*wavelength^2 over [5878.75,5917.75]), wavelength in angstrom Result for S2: 1.17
